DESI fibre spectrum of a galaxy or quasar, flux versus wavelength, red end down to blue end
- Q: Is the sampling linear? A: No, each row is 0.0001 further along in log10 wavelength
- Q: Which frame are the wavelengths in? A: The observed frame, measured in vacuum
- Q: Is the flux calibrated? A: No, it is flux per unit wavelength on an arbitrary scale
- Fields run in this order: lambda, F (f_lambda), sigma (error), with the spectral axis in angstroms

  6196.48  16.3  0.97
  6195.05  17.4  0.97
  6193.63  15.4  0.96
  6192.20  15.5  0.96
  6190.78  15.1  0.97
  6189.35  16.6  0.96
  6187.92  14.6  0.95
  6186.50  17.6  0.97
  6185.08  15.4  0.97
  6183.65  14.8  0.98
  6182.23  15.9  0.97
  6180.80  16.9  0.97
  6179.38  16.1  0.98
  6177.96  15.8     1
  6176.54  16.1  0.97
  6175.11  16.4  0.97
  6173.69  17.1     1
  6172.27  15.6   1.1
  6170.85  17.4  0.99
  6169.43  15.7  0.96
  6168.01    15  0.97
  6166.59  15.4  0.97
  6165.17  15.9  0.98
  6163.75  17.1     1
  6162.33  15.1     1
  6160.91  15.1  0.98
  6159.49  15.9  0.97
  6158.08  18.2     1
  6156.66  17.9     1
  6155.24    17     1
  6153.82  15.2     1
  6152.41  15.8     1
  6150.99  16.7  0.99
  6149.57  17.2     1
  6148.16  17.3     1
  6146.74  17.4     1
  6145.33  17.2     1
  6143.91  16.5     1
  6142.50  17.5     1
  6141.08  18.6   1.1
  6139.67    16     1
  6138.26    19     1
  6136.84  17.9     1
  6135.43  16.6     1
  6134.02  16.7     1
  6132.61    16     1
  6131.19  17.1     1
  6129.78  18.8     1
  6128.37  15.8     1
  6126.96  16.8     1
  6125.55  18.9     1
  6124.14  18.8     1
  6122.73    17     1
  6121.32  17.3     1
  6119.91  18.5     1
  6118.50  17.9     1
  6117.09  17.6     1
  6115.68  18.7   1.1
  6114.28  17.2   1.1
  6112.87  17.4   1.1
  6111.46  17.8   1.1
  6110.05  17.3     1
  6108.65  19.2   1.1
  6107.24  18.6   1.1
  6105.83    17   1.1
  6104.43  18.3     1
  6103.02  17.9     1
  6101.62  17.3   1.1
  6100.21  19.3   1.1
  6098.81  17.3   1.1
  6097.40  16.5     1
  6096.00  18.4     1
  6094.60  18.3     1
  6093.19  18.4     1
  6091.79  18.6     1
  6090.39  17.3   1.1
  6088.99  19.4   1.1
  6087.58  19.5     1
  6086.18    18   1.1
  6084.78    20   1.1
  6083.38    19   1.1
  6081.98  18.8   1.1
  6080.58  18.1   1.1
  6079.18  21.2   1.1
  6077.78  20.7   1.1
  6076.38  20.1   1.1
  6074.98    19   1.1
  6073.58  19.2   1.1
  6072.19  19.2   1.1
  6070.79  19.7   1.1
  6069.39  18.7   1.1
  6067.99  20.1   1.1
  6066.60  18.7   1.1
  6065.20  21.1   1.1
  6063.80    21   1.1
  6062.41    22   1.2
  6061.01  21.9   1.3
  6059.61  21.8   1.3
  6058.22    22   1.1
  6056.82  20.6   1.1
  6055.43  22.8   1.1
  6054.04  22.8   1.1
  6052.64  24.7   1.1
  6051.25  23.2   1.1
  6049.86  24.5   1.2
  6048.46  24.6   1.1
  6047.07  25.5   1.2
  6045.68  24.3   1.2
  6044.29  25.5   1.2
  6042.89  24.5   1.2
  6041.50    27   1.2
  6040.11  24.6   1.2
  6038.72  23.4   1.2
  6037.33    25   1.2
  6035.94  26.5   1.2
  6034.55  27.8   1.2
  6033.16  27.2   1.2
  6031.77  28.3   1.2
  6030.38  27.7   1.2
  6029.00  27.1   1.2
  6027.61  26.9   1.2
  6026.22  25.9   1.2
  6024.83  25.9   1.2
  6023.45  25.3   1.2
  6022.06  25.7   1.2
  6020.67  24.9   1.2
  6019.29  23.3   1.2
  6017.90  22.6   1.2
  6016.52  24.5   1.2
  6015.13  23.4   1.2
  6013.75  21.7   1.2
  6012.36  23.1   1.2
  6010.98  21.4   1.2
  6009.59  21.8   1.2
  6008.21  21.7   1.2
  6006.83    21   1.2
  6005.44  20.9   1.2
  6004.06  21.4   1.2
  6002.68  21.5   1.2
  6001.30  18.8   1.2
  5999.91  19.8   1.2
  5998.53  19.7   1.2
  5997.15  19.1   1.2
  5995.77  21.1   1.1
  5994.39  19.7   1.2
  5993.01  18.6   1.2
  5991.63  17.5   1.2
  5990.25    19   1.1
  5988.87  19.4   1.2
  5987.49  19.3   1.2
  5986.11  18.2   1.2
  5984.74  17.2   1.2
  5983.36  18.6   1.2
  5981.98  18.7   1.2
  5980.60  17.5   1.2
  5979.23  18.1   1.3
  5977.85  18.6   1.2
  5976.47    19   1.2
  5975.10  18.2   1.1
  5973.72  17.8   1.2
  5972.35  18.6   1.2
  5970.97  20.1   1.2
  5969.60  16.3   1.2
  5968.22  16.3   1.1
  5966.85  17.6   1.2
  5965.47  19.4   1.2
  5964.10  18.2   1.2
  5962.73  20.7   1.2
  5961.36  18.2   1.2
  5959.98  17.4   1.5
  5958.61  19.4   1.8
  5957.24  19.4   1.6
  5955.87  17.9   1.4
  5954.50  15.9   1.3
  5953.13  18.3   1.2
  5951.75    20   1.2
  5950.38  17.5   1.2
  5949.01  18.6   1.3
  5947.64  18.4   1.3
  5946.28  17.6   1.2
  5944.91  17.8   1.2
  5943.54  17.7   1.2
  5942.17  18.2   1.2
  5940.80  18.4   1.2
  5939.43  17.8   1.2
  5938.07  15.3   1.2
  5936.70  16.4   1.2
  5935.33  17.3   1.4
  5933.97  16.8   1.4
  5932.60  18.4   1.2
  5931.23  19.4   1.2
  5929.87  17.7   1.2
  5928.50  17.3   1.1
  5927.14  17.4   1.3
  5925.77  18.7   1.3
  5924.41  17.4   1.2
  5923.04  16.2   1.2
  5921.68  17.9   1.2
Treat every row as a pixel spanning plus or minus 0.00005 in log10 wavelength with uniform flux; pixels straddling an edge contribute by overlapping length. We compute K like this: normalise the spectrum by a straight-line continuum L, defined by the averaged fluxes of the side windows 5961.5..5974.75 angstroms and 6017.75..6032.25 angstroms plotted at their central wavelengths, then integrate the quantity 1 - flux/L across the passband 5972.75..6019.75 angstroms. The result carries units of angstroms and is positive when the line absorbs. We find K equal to 4.3 angstroms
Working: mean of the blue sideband 18.3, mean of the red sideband 25.9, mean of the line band 20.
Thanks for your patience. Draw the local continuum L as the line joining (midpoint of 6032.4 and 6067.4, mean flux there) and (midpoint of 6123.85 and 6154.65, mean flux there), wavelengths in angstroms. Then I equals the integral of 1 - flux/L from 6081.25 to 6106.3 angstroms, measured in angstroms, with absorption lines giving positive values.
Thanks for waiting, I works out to 2.7 angstroms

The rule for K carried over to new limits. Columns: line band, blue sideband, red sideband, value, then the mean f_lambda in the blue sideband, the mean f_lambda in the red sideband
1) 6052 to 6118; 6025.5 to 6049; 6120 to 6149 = 7.4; 26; 17.4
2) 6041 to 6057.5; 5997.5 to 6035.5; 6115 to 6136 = -1.8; 23.7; 17.5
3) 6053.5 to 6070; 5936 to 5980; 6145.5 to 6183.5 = -3.7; 18.1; 16.3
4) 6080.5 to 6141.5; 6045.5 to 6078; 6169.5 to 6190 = 4.3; 21.6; 16.1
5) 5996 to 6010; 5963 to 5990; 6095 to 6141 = -1.8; 18.3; 17.7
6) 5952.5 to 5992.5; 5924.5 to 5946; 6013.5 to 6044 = 4.7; 17.6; 25.5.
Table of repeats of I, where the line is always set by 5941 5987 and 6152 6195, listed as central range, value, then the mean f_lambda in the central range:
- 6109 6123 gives -0.9 angstroms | 17.7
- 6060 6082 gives -3.7 angstroms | 20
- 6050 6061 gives -3.4 angstroms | 22.6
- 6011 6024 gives -4.4 angstroms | 23.7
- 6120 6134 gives -0.7 angstroms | 17.4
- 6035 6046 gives -4.9 angstroms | 25.2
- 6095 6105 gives -0.6 angstroms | 17.9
